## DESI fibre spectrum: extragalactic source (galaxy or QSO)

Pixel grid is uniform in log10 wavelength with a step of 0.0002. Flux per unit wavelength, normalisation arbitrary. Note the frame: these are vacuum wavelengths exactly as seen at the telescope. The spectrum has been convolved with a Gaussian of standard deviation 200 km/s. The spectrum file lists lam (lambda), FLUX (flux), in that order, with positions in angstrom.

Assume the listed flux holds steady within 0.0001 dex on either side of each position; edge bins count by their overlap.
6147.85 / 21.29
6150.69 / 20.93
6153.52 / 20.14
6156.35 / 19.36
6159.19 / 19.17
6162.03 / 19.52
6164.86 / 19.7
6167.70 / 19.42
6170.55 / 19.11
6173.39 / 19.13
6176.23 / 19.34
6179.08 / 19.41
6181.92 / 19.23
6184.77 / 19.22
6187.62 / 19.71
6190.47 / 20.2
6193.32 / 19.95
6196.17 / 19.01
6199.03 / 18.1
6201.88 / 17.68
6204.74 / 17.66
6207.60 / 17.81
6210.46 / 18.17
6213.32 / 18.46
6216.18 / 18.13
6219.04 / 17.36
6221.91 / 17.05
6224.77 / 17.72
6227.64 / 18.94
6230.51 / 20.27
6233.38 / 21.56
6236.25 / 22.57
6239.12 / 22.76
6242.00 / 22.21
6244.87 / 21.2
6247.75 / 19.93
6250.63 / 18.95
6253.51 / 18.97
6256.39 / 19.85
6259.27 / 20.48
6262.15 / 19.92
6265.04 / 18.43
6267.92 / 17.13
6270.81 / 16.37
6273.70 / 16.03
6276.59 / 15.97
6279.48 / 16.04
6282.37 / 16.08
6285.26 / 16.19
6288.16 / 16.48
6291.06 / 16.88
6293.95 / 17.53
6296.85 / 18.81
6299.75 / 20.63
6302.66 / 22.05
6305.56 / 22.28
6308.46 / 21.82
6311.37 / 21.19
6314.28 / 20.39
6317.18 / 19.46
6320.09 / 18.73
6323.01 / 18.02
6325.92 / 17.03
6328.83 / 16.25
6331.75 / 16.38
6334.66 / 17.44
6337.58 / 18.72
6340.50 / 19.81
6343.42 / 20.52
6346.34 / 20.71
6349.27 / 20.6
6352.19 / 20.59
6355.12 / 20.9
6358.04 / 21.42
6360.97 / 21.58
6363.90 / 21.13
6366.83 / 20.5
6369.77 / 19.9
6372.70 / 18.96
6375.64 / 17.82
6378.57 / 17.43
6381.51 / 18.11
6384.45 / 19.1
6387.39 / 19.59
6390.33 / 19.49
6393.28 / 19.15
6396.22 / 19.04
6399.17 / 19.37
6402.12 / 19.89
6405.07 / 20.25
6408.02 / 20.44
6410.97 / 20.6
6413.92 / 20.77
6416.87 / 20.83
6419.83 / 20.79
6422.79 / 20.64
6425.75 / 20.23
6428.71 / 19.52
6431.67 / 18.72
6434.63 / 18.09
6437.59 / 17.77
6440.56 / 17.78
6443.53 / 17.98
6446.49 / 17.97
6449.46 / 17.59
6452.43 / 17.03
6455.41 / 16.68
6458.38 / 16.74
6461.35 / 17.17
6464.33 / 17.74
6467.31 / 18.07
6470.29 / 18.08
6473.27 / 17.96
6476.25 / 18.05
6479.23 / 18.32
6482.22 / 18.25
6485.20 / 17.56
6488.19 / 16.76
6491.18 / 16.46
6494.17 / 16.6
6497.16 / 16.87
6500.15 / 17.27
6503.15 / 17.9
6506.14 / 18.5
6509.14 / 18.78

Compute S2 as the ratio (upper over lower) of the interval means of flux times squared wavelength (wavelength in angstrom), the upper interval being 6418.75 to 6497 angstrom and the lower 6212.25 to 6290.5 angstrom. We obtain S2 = 1.0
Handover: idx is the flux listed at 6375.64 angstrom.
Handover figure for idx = 17.82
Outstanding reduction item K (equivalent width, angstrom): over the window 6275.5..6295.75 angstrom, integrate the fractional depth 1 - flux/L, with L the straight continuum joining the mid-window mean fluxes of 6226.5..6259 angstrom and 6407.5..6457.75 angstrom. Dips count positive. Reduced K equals 3.8 angstrom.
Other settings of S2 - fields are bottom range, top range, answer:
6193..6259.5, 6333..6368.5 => 1.09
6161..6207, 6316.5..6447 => 1.08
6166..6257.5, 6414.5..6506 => 1.01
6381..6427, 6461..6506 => 0.90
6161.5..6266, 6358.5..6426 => 1.08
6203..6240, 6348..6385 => 1.09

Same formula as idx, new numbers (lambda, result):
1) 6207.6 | 17.81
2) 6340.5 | 19.81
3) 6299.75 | 20.63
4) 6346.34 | 20.71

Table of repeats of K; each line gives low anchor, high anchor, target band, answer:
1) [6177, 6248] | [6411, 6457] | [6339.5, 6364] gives -2.3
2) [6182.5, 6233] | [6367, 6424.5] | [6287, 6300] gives 0.8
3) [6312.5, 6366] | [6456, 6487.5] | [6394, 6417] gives -1.8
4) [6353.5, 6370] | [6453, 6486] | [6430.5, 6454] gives 0.8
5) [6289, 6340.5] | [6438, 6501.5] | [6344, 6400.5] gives -4.0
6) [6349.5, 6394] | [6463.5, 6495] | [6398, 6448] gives -2.0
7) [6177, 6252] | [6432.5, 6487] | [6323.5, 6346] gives 0.5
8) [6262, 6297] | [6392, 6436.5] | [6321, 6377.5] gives -2.8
